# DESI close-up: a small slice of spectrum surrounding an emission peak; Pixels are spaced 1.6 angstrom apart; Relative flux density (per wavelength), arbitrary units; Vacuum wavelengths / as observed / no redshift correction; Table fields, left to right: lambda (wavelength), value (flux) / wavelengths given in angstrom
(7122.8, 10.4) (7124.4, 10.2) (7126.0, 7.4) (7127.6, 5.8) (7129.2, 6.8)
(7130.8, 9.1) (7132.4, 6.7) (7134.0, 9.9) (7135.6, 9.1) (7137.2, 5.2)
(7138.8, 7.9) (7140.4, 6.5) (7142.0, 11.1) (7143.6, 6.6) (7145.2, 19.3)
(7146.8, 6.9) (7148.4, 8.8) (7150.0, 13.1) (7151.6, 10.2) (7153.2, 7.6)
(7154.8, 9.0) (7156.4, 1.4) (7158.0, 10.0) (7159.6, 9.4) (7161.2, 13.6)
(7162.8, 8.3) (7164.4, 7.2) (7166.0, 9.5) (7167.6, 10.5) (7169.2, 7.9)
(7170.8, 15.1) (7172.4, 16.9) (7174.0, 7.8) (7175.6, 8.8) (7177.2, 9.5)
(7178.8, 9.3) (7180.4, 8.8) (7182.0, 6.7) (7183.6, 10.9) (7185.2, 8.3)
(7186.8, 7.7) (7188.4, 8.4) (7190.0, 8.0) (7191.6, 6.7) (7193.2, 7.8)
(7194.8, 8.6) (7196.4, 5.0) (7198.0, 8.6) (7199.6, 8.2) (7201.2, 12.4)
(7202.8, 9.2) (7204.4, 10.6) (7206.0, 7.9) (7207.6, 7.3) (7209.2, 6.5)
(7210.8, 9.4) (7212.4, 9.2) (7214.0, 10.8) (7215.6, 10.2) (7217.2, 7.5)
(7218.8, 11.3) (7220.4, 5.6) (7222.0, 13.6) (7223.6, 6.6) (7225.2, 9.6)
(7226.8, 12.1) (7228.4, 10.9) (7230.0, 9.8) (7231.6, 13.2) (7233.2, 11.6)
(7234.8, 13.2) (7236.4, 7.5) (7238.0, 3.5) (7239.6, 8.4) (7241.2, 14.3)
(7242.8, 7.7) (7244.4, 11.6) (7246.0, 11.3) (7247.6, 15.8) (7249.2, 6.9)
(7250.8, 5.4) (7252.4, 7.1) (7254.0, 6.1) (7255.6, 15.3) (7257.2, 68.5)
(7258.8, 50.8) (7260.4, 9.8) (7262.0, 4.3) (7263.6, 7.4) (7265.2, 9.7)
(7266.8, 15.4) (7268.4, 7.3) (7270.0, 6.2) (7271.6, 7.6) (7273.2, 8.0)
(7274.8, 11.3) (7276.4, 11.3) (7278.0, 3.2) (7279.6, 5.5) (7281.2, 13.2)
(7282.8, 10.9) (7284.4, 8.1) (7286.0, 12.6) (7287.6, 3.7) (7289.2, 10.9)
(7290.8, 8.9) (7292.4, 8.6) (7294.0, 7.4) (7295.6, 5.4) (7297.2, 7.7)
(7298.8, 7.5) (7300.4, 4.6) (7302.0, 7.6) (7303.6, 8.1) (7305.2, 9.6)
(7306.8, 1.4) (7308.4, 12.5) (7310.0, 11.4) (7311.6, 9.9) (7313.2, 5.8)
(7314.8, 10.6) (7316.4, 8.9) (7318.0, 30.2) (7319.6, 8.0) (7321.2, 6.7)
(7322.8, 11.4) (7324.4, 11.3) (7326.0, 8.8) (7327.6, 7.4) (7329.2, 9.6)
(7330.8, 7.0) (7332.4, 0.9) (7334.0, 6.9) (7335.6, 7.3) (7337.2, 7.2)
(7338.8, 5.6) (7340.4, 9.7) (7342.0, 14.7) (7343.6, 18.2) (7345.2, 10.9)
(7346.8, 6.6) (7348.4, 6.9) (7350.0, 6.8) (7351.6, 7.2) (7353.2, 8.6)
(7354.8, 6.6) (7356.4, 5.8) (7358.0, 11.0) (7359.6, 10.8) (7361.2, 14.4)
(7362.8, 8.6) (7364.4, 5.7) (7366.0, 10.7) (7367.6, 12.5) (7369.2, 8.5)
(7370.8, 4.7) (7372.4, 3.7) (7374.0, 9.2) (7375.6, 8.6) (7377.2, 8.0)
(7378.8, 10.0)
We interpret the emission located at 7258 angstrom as H-alpha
